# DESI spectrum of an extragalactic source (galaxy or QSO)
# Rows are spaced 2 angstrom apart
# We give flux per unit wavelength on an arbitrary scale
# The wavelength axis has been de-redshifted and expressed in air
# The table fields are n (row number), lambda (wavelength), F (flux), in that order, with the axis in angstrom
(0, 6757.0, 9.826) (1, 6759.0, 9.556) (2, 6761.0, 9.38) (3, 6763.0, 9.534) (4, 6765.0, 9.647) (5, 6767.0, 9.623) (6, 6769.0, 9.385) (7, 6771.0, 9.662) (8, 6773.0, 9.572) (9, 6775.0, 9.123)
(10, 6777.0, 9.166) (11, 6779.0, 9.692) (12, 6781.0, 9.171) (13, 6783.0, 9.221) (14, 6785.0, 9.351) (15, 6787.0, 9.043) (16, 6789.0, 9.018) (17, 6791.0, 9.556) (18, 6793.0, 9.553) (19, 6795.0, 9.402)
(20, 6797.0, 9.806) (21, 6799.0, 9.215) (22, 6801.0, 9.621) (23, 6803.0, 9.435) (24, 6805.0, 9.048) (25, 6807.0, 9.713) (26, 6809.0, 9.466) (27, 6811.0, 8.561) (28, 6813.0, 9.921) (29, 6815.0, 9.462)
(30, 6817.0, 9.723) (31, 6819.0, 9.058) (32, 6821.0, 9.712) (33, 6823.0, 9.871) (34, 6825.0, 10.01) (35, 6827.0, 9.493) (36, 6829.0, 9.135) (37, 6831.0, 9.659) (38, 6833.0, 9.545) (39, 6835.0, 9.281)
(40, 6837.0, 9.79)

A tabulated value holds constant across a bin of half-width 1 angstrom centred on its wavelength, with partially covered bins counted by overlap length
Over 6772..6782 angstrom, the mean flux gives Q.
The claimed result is 9.34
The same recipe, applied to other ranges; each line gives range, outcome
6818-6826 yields 9.66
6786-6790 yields 9.03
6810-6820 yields 9.35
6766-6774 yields 9.56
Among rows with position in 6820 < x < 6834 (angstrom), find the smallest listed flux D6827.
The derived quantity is 9.135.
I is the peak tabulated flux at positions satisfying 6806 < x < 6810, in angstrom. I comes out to 9.713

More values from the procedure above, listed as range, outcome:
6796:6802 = 9.806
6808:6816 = 9.921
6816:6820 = 9.723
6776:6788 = 9.692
